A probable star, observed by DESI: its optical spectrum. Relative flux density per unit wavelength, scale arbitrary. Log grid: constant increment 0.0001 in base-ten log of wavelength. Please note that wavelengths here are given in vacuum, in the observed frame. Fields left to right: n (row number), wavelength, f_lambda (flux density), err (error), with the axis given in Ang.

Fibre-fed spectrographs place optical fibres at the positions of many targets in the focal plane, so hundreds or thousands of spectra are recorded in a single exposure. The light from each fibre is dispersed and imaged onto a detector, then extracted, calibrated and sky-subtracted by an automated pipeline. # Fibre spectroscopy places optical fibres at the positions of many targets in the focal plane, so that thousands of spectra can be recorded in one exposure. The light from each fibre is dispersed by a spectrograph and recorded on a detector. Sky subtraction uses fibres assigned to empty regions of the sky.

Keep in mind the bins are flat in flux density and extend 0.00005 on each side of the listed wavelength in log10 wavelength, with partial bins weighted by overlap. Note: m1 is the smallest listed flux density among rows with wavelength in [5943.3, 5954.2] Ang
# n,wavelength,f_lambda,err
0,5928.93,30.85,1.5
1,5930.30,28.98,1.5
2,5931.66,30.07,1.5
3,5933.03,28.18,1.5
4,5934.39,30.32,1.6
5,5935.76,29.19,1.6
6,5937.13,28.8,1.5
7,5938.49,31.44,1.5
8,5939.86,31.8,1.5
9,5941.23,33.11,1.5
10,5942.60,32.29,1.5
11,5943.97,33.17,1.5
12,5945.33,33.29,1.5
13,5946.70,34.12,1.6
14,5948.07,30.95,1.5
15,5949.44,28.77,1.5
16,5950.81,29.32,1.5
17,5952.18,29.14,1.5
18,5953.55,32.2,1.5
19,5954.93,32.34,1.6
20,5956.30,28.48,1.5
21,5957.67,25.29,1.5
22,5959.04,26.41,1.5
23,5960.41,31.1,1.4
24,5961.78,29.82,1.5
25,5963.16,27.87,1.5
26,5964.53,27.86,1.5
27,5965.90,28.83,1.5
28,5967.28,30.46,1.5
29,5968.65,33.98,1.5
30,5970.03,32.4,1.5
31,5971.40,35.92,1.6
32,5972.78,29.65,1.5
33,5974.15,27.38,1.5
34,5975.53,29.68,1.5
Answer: 28.77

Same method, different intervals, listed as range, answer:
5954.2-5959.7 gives 25.29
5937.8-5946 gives 31.44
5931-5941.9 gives 28.18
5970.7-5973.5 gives 29.65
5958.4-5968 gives 26.41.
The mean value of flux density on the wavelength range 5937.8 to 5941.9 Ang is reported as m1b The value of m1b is 32.1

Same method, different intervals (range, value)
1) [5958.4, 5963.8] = 28.8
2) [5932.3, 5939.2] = 29.6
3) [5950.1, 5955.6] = 30.7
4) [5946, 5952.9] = 30.5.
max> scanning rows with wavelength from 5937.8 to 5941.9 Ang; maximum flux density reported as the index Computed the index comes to 33.11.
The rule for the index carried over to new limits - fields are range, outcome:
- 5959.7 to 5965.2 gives 31.1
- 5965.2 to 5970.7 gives 33.98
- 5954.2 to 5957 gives 32.34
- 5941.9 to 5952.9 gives 34.12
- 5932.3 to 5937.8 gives 30.32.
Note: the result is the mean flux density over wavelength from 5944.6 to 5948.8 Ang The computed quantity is 32.8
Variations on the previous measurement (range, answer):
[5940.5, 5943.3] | 32.6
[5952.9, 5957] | 30.9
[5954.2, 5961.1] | 28.7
